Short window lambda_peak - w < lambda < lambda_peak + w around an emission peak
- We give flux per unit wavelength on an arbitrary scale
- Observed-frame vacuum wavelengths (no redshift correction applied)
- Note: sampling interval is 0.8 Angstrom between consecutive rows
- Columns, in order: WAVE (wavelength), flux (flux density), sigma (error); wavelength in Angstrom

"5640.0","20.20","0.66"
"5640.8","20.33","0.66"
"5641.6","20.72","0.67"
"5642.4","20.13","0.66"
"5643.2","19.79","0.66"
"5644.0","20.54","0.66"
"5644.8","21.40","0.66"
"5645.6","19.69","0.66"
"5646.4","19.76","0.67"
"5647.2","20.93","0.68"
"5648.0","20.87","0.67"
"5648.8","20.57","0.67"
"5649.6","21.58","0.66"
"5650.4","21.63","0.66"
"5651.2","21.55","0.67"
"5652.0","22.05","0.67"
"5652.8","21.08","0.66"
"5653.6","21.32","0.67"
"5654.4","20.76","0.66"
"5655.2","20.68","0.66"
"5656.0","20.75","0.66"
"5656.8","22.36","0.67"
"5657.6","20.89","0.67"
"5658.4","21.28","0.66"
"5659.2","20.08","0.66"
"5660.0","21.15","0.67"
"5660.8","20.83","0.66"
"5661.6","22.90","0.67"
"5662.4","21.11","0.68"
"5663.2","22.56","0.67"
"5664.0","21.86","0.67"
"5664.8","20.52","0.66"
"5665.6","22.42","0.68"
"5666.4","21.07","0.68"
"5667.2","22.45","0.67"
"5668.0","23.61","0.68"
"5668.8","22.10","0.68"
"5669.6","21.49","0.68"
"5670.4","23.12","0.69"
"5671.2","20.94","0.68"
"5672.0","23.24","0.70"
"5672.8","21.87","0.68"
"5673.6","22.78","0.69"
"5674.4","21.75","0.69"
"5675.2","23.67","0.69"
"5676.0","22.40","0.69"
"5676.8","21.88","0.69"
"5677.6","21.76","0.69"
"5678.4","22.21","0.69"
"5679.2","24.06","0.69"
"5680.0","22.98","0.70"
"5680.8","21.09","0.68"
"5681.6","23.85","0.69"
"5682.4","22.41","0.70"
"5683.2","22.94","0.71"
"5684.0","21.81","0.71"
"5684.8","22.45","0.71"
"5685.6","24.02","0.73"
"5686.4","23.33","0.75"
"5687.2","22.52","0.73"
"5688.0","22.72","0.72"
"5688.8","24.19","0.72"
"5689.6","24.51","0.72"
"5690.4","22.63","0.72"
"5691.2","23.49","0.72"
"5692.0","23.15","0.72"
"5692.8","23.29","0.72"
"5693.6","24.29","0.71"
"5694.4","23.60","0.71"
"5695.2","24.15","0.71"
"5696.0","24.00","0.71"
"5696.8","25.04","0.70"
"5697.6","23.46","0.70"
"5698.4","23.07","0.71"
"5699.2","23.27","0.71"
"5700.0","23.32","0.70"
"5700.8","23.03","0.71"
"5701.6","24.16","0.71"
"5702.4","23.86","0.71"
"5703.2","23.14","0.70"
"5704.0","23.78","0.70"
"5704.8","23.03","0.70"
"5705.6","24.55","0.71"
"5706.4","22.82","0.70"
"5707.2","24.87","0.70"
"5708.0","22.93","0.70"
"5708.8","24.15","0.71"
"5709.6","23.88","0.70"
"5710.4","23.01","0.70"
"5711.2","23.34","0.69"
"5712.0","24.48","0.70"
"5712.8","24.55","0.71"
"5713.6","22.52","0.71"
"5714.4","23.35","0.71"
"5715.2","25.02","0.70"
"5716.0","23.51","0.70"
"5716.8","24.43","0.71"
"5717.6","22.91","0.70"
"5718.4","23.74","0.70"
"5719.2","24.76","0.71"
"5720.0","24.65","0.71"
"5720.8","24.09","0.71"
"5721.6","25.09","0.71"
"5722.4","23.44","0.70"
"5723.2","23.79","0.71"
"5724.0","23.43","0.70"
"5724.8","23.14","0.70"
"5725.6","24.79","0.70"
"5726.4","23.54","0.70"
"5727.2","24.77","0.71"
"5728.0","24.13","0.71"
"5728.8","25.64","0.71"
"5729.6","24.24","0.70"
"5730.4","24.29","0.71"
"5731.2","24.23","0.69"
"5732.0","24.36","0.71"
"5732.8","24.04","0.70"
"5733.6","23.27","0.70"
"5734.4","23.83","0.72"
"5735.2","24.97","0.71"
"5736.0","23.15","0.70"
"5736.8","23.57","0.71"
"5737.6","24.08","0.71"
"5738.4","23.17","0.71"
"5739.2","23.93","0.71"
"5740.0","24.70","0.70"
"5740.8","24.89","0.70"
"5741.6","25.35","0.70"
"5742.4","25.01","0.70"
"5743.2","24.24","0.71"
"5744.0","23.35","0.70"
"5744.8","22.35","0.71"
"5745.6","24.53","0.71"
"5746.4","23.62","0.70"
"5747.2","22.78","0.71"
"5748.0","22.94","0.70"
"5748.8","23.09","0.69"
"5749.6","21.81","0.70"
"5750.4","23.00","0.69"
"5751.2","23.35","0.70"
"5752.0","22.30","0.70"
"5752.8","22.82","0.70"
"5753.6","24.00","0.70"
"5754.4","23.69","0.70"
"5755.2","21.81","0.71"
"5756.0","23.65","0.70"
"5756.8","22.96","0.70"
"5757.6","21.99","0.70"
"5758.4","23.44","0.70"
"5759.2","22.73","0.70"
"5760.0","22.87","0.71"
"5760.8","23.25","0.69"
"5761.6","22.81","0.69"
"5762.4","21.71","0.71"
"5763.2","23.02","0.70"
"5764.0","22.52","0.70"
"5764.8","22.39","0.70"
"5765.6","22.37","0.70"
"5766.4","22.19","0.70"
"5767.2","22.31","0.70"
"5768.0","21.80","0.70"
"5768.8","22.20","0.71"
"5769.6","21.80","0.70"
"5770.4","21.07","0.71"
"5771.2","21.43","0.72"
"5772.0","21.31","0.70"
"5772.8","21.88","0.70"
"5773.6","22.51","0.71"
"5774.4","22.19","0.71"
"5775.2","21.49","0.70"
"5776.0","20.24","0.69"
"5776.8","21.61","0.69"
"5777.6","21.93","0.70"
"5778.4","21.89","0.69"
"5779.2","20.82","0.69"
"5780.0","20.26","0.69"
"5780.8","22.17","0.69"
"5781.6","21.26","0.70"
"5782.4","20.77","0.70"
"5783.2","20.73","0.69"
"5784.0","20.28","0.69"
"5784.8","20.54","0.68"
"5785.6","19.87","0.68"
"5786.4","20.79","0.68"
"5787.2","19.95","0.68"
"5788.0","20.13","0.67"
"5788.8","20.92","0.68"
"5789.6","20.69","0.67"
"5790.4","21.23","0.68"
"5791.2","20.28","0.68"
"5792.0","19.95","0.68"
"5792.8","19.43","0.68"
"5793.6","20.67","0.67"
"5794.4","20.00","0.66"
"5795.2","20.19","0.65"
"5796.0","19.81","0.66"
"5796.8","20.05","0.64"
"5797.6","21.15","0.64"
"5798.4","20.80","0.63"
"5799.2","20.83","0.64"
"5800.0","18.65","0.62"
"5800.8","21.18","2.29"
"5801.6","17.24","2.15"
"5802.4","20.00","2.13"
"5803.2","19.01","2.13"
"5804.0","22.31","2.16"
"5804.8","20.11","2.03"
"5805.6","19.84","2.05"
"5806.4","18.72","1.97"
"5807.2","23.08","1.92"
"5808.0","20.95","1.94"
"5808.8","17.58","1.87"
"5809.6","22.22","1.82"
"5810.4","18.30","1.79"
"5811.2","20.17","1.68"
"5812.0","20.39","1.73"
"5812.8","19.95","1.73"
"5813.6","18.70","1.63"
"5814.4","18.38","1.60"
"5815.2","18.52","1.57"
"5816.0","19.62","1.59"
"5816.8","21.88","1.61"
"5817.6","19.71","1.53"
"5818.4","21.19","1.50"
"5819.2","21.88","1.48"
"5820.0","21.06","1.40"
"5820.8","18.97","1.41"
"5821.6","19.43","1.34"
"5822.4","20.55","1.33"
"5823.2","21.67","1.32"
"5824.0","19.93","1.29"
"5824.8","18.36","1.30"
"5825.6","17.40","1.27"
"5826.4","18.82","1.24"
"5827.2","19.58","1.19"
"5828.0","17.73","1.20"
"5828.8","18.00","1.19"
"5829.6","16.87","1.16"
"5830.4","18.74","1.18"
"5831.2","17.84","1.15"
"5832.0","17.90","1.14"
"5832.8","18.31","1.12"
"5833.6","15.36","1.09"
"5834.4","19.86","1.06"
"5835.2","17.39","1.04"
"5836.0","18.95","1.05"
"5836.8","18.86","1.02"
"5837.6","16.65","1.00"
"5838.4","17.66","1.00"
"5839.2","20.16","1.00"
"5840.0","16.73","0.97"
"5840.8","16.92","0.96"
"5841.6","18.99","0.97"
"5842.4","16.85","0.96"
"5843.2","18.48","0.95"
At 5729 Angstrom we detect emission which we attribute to C III]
